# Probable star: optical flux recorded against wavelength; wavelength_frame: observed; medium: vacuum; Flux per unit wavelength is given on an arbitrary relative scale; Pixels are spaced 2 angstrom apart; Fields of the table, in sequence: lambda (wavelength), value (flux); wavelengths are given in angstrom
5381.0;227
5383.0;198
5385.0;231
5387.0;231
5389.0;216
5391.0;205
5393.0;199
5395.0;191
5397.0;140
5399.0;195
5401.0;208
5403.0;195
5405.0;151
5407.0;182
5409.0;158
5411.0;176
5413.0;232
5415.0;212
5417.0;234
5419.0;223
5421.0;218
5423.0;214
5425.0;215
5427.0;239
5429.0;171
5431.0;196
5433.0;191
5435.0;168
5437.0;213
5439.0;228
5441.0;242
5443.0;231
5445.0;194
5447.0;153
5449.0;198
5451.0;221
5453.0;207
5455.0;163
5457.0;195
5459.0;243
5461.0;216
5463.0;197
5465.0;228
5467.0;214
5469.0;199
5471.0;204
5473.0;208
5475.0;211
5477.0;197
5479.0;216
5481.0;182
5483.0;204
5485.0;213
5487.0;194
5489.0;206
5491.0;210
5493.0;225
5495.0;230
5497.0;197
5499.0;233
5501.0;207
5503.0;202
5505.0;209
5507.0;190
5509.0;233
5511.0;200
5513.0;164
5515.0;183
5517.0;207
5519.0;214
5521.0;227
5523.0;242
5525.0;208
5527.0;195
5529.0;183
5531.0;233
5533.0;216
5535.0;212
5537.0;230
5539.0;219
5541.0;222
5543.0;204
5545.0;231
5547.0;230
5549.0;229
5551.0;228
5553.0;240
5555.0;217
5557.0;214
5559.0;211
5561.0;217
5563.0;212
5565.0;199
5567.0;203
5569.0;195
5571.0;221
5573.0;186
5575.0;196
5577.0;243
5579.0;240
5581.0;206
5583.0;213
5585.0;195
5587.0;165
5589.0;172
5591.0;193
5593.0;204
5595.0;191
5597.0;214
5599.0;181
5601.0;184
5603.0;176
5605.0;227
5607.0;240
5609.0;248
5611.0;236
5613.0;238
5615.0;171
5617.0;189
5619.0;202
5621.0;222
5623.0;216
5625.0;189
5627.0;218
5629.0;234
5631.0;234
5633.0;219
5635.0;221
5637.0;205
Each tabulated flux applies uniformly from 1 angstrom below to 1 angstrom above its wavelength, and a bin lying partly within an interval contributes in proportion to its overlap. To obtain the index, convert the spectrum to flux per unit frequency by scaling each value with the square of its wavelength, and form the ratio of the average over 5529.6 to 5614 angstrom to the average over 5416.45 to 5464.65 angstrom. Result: 1.08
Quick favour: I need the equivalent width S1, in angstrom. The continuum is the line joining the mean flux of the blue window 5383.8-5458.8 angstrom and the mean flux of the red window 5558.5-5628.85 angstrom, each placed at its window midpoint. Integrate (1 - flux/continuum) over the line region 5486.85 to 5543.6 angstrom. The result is -1.8 angstrom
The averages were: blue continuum 201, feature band 210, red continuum 206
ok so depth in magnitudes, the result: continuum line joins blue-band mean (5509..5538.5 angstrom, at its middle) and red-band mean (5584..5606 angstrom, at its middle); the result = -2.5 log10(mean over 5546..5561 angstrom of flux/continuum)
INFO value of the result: -0.113 mag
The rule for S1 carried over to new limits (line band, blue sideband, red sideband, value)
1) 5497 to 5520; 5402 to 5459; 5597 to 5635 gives 0.3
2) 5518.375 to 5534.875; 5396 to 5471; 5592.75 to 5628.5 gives -0.8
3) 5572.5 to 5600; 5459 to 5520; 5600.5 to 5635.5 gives 1.7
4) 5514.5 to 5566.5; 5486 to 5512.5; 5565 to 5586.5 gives -1.9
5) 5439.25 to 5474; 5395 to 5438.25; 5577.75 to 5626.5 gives -1.5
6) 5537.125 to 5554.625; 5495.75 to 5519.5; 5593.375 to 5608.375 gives -1.9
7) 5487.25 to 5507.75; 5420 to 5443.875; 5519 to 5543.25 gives 0.4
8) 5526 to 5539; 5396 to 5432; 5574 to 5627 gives -0.6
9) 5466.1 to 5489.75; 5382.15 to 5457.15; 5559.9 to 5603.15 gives -0.4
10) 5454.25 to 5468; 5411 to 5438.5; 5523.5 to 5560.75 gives 0.2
